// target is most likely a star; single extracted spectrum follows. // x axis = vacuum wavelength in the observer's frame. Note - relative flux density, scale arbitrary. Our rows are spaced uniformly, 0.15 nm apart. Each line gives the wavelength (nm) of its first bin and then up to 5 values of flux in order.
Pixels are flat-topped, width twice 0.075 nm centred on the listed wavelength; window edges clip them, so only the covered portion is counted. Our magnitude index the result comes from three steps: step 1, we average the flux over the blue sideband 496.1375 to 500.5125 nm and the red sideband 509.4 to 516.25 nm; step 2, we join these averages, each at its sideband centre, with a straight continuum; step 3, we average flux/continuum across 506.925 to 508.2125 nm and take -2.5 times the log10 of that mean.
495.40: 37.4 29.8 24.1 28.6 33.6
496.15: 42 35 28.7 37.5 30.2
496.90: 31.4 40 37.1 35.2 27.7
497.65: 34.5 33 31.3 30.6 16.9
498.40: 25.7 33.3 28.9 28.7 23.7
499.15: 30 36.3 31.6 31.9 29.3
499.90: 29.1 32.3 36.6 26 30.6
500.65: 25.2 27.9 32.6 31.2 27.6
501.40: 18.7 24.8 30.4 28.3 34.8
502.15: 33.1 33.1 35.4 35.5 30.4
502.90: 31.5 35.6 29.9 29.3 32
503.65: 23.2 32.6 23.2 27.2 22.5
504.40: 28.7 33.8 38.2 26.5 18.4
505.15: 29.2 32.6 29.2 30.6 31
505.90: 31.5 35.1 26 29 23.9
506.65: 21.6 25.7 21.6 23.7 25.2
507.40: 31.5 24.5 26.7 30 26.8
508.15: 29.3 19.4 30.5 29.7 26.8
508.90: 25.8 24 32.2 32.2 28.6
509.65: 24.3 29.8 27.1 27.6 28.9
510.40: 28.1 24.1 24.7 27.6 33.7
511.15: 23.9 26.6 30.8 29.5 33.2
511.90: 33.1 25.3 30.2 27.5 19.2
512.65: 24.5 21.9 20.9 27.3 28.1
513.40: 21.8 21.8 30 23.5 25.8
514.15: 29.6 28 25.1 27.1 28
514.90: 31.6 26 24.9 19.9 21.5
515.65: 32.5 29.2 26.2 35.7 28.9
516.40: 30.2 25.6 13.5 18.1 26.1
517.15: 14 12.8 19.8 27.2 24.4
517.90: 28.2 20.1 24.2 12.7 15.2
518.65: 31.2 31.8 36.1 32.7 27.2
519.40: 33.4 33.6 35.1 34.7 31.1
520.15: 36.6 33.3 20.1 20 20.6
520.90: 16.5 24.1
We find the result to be 0.07 mag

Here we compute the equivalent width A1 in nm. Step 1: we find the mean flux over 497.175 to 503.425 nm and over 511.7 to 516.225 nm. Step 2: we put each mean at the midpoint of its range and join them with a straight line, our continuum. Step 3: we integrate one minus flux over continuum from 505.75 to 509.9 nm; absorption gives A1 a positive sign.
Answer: 0.14 nm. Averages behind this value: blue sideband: 30.3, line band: 27.3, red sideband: 26.6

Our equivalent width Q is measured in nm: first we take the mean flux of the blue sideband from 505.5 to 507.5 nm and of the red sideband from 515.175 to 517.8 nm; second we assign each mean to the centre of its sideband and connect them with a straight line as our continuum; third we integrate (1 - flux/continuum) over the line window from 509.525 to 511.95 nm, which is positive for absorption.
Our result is -0.22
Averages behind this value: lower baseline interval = 27.4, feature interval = 28.3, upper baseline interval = 23.9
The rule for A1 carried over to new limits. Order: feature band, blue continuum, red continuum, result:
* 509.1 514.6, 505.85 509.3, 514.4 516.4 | 0.04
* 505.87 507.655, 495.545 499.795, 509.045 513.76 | 0.13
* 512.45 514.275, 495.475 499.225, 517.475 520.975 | 0.22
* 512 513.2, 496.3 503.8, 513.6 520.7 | 0.13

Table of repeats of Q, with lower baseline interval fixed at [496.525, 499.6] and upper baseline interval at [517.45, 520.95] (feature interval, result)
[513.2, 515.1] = 0.10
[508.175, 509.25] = 0.08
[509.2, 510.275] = 0.01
